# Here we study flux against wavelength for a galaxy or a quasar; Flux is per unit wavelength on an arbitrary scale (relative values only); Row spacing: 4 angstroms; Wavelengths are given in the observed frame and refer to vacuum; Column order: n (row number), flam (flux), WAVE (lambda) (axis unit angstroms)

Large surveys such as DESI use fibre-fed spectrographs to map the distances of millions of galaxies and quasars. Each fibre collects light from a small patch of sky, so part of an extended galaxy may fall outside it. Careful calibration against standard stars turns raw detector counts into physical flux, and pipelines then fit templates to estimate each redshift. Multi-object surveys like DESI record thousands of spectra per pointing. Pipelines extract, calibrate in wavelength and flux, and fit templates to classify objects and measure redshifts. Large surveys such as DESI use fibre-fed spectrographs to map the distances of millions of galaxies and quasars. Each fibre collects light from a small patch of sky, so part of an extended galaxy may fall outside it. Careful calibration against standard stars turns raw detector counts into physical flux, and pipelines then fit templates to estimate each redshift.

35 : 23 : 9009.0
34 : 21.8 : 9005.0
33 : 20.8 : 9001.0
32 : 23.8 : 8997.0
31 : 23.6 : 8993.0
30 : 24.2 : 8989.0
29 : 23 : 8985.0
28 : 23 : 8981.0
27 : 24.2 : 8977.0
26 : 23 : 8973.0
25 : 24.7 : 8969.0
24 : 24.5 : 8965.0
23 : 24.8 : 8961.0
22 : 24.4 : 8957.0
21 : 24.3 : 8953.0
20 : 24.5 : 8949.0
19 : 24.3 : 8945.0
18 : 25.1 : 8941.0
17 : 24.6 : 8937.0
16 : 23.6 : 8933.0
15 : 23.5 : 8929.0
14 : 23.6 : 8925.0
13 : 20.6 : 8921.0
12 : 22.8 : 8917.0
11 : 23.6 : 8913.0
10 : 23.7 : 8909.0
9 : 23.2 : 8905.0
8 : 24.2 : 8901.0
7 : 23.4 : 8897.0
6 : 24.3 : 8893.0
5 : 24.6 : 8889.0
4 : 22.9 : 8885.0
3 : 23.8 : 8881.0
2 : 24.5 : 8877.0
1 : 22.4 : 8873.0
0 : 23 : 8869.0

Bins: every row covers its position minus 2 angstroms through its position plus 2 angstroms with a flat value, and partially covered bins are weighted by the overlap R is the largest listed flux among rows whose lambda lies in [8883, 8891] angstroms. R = 24.6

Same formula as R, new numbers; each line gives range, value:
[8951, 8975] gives 24.8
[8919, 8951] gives 25.1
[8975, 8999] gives 24.2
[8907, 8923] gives 23.7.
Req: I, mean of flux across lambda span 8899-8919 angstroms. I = 23.5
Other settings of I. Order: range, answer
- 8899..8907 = 23.7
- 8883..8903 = 23.9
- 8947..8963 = 24.5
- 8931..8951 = 24.4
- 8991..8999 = 23.7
